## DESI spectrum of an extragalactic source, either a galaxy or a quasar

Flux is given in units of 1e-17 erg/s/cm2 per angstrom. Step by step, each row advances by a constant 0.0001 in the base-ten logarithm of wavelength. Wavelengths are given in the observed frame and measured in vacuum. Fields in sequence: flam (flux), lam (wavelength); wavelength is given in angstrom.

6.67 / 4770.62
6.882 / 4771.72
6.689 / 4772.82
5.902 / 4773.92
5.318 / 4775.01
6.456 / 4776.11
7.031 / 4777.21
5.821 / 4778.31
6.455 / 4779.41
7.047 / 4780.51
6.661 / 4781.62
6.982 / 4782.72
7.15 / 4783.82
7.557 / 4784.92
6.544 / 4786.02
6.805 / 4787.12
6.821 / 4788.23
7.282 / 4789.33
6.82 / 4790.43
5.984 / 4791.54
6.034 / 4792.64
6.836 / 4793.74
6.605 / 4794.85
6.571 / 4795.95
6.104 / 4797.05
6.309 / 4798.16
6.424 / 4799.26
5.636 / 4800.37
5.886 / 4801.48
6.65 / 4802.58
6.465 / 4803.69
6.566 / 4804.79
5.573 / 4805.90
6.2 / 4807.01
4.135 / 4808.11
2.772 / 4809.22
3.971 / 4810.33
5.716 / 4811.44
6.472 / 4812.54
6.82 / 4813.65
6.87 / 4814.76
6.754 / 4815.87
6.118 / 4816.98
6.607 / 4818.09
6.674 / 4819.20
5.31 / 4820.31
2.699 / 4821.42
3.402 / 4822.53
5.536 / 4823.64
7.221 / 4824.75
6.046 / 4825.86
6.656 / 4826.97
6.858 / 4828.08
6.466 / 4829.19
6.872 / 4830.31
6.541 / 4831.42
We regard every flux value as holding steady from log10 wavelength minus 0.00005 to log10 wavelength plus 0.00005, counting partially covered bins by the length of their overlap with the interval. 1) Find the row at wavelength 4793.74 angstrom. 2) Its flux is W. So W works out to 6.836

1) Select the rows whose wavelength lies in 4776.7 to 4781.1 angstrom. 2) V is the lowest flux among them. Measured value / 5.821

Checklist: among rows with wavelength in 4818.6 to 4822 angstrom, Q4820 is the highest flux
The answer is 6.674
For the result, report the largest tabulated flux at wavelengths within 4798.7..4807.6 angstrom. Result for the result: 6.65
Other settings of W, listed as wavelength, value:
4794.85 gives 6.605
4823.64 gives 5.536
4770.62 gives 6.67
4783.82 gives 7.15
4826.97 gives 6.656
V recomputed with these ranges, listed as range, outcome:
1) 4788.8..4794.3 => 5.984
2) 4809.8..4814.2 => 3.971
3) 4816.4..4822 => 2.699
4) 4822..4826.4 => 3.402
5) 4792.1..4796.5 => 6.034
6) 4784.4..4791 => 6.544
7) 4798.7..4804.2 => 5.636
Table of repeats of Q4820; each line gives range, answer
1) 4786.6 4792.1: 7.282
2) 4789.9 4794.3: 6.836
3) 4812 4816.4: 6.87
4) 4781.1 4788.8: 7.557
